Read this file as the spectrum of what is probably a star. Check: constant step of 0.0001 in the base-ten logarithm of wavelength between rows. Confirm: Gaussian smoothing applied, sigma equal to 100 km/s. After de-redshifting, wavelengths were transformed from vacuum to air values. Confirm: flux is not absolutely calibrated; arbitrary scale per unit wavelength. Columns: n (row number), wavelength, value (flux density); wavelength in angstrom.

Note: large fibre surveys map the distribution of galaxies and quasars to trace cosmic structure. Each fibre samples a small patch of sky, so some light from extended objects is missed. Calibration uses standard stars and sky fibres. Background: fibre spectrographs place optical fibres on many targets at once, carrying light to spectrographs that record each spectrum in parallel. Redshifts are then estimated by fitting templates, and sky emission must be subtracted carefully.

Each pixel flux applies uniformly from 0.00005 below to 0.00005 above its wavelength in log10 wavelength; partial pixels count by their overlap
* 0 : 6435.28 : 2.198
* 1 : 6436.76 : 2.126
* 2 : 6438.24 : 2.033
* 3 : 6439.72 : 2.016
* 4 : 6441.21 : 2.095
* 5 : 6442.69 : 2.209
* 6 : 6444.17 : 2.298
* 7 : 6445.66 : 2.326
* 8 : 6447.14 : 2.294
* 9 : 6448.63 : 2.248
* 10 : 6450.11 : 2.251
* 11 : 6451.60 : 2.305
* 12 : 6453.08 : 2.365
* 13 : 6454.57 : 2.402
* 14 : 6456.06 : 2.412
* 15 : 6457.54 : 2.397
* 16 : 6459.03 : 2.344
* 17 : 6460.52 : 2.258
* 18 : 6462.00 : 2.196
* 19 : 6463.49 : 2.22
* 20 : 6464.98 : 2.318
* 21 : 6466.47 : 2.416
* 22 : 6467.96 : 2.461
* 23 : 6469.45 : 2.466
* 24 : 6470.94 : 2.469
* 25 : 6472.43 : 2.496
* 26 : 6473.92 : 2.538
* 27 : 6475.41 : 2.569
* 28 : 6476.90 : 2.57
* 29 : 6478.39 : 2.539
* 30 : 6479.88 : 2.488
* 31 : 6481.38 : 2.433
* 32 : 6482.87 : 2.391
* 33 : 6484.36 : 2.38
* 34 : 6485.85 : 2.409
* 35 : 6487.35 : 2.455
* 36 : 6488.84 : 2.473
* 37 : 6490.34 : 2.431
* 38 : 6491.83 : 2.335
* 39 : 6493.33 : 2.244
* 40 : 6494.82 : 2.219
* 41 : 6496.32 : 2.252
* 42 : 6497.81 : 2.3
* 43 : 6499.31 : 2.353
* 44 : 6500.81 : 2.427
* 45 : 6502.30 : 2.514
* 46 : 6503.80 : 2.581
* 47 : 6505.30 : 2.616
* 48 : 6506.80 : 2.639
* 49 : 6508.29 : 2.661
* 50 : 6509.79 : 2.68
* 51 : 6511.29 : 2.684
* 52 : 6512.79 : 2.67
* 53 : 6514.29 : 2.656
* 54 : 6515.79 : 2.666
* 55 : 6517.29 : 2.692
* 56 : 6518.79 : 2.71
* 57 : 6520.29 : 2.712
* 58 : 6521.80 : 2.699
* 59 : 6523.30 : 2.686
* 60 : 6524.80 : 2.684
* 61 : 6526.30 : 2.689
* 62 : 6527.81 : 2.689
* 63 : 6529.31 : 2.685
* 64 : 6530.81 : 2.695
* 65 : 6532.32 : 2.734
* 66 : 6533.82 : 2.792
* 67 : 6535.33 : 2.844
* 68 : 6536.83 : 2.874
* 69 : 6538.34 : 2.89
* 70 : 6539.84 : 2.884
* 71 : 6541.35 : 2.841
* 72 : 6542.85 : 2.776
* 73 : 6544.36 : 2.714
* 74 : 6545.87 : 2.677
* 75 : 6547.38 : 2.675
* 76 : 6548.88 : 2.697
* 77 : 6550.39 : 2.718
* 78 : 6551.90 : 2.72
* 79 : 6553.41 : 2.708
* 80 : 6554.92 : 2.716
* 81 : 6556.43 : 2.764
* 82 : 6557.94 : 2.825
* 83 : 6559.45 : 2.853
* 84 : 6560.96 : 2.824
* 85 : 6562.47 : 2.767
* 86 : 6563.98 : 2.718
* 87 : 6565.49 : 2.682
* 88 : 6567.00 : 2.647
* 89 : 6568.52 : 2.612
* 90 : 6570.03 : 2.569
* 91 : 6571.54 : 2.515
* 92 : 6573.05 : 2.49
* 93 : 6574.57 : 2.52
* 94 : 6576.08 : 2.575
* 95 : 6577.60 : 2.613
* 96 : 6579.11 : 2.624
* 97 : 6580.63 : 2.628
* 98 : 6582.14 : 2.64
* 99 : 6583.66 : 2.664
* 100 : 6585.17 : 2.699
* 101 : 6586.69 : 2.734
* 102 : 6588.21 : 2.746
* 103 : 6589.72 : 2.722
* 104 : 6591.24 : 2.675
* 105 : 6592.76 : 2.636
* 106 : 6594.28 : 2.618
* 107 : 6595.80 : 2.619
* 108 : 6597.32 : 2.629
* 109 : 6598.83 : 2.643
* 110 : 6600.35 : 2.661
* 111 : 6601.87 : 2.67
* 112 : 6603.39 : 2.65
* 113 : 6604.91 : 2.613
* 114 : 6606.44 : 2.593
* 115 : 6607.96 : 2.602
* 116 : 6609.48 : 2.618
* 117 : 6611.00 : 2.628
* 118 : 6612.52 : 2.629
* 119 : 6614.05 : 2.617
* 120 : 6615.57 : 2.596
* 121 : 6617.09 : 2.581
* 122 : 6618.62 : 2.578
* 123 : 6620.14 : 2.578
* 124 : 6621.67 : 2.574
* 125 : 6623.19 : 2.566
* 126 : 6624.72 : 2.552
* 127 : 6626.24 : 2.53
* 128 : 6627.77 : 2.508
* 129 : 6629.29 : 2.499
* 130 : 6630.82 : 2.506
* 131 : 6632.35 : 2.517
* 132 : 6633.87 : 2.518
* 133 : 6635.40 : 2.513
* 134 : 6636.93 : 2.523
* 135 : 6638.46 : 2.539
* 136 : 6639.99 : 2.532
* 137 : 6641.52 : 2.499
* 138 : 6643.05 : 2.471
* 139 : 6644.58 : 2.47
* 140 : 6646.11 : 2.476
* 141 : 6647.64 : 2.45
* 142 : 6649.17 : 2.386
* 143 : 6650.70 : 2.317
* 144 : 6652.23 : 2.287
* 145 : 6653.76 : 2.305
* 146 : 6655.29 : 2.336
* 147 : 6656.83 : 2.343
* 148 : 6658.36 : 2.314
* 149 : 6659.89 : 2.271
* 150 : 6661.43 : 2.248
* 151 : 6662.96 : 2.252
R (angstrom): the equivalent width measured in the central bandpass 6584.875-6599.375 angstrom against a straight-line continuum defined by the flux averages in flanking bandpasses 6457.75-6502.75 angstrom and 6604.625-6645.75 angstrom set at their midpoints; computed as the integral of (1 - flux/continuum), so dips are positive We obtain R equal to -0.9 angstrom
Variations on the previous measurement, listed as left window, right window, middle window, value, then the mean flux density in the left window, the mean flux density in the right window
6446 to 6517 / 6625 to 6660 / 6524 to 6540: -2.1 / 2.44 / 2.44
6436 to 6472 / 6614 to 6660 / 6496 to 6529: -3.6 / 2.29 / 2.48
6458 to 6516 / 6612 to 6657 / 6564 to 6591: -1.7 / 2.45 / 2.49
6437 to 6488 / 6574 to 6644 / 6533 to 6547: -1.8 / 2.35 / 2.6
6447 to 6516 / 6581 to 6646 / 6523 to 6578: -4.3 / 2.44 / 2.59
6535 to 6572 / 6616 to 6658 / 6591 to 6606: -0.2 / 2.74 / 2.48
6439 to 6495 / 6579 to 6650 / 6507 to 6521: -1.4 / 2.36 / 2.58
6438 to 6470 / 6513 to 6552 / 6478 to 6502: 1.1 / 2.29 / 2.73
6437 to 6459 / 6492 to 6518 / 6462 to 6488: -0.6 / 2.26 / 2.52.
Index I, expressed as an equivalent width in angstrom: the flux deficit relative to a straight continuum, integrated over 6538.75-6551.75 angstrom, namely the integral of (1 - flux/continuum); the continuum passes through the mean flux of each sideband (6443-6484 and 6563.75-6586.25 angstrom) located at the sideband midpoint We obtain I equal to -1.0 angstrom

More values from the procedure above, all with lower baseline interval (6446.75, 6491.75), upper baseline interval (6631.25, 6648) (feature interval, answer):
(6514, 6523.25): -1.0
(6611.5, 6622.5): -0.5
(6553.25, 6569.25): -1.9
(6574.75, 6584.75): -0.6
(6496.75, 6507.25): -0.3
